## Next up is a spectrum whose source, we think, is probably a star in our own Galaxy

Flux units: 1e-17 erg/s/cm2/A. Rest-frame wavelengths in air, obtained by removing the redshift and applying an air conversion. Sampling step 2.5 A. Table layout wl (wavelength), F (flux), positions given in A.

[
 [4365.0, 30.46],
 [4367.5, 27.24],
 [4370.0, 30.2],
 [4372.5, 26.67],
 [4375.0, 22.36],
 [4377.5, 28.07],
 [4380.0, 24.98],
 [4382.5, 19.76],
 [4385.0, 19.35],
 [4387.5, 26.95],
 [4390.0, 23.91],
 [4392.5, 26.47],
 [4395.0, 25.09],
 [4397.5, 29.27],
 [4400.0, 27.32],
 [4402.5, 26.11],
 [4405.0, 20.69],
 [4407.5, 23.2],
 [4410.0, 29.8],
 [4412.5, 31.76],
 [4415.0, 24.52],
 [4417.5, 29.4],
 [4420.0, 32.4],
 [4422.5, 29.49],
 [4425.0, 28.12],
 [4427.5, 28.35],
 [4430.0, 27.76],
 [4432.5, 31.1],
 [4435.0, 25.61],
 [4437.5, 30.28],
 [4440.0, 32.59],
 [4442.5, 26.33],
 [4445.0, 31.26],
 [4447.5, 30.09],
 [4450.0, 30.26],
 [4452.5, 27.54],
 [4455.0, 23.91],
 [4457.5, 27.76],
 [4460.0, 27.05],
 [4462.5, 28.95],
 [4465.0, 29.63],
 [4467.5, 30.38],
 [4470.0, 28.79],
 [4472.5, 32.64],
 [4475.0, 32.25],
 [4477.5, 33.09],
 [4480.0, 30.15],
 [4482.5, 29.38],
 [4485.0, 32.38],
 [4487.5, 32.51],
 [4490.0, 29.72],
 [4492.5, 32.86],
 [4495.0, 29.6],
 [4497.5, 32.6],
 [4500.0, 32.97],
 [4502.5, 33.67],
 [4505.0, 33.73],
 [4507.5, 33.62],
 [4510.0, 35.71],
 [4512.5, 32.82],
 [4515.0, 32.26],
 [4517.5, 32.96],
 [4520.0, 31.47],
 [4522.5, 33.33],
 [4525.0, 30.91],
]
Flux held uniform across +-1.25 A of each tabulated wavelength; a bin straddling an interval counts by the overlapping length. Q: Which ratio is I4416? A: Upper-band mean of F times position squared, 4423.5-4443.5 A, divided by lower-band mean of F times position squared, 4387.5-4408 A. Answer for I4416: 1.15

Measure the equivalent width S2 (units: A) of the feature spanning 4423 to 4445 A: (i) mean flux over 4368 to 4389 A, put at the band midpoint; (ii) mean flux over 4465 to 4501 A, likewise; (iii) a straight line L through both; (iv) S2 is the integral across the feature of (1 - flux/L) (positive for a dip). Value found -0.5 A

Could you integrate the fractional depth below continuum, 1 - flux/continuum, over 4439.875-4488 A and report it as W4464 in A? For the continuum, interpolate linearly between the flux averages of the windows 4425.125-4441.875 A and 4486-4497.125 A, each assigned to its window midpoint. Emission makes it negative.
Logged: 0.8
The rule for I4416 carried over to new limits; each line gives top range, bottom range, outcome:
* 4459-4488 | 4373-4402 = 1.27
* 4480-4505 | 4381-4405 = 1.34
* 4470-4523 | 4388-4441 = 1.21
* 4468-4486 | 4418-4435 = 1.09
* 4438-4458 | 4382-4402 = 1.18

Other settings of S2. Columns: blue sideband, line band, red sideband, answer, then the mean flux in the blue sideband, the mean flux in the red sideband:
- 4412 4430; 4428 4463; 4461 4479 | 1.5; 28.9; 30.8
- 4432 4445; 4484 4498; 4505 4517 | 0.4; 29.3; 33.6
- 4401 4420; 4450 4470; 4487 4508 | 1.3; 26.9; 32.3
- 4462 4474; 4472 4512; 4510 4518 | -0.7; 30.2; 33.1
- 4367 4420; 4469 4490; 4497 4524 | 0.0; 26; 33.2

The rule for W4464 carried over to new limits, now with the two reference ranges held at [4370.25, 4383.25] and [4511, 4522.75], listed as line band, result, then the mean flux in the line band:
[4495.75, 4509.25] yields -0.6 A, 33.3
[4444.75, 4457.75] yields 0.3 A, 28.3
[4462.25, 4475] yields -0.2 A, 30.4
